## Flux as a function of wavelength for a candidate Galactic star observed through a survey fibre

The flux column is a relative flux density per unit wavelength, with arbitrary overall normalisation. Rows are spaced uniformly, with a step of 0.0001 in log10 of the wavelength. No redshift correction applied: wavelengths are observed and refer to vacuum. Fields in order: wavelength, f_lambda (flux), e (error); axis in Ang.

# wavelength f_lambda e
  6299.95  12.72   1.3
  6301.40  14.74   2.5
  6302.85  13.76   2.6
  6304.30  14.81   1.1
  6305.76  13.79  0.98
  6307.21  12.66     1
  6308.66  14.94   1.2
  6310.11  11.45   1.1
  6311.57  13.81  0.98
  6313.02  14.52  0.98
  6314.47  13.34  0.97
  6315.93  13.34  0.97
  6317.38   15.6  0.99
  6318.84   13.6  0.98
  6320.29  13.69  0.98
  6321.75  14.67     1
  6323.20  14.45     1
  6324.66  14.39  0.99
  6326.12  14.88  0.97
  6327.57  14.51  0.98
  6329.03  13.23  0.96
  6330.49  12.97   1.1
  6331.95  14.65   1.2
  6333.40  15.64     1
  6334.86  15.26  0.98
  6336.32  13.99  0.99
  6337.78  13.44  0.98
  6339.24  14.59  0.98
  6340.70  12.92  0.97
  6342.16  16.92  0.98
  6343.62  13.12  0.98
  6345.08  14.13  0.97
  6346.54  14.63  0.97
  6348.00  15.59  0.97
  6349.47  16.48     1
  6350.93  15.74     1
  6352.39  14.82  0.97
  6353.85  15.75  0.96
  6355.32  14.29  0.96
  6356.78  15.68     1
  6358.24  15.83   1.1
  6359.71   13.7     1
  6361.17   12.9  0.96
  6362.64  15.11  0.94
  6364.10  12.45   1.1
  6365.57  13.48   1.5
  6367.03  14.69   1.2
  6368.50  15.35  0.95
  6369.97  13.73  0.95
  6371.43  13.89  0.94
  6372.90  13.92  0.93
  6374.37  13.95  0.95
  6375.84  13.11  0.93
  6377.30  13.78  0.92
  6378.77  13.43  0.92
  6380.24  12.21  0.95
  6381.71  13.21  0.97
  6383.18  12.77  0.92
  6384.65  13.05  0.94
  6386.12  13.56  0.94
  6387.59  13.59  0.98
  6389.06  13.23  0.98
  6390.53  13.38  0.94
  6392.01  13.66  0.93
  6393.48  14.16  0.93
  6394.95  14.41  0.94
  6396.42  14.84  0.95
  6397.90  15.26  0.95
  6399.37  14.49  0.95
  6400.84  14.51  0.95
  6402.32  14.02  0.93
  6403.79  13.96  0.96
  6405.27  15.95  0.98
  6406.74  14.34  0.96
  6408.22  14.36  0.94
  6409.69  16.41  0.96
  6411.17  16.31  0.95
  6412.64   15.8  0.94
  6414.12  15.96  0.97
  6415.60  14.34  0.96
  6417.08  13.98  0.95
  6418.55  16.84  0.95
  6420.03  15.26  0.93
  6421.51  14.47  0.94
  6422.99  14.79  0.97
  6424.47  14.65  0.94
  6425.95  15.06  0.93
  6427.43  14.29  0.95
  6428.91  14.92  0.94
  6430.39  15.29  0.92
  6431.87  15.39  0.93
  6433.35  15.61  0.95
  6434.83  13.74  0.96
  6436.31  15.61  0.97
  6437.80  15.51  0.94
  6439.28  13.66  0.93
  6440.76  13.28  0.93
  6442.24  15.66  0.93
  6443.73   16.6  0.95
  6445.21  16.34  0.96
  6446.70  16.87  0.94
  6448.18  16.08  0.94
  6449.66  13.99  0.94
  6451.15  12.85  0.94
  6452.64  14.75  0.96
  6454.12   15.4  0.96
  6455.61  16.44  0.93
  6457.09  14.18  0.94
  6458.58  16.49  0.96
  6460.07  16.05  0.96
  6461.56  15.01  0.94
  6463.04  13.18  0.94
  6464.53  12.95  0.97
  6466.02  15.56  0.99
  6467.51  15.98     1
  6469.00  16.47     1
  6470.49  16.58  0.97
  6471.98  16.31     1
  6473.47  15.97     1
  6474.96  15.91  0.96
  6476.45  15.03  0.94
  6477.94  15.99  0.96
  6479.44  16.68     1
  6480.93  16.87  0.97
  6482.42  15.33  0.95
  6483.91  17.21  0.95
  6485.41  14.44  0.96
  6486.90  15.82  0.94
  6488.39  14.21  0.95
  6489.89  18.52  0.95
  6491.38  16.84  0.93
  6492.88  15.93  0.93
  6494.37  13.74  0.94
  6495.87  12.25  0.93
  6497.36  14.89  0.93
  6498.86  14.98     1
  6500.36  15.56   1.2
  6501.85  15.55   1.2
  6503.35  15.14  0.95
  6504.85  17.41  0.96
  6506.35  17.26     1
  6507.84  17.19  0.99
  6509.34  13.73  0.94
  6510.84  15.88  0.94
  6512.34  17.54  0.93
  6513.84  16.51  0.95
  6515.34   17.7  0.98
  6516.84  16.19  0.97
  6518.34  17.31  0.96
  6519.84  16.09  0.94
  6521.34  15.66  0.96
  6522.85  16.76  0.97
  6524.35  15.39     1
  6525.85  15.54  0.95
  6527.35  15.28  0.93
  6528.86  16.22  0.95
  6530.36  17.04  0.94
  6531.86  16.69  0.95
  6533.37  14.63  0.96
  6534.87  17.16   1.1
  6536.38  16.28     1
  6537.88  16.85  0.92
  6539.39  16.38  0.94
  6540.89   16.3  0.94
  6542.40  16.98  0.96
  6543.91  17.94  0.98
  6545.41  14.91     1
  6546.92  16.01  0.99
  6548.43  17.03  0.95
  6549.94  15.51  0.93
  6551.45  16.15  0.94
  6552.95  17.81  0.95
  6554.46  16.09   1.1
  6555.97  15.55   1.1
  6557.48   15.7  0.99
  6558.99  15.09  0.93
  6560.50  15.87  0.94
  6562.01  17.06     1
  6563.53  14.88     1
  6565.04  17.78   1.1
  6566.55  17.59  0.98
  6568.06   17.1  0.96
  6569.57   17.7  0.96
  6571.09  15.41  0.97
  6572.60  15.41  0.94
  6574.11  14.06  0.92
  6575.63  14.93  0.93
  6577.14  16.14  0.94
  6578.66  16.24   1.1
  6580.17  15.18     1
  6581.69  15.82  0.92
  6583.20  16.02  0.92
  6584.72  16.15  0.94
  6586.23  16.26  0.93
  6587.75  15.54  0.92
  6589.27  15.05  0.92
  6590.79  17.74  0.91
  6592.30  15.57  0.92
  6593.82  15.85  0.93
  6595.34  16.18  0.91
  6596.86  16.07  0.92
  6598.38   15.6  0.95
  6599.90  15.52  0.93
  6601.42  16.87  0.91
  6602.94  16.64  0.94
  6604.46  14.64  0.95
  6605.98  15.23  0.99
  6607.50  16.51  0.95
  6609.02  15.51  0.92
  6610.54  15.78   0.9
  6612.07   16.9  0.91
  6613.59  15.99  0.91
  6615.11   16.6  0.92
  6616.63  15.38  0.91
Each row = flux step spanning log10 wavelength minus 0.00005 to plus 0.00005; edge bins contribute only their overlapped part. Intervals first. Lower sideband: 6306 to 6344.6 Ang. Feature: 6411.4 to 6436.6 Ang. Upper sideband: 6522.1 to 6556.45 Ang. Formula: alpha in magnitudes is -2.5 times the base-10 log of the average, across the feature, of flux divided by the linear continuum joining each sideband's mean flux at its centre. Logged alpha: 0.00 mag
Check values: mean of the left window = 14.1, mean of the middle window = 15.1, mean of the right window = 16.3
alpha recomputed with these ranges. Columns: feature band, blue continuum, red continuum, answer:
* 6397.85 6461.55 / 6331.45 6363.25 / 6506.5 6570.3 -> 0.03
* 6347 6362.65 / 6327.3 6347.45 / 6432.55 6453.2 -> -0.05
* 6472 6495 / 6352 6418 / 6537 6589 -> -0.04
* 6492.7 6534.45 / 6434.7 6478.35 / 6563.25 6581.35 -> -0.01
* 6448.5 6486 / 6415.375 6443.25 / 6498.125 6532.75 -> 0.00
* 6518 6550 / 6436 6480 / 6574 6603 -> -0.04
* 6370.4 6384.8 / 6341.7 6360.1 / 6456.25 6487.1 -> 0.14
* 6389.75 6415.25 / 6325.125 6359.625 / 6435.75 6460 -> 0.02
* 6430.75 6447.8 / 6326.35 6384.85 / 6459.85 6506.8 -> -0.01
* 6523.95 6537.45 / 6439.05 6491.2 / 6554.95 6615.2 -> -0.02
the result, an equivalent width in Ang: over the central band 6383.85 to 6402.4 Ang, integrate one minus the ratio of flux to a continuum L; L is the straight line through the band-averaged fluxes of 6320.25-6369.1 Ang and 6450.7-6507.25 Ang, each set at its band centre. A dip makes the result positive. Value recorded 1.1 Ang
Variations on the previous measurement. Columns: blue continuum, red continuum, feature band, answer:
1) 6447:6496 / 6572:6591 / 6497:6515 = -0.6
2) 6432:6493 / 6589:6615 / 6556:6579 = -0.2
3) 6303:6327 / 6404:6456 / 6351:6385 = 1.2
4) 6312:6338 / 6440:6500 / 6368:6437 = 2.1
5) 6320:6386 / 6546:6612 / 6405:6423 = -0.7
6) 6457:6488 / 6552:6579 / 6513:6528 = -0.3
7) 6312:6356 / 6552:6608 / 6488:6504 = 0.2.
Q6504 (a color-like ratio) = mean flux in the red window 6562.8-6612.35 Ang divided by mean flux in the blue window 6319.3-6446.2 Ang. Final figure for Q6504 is 1.1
